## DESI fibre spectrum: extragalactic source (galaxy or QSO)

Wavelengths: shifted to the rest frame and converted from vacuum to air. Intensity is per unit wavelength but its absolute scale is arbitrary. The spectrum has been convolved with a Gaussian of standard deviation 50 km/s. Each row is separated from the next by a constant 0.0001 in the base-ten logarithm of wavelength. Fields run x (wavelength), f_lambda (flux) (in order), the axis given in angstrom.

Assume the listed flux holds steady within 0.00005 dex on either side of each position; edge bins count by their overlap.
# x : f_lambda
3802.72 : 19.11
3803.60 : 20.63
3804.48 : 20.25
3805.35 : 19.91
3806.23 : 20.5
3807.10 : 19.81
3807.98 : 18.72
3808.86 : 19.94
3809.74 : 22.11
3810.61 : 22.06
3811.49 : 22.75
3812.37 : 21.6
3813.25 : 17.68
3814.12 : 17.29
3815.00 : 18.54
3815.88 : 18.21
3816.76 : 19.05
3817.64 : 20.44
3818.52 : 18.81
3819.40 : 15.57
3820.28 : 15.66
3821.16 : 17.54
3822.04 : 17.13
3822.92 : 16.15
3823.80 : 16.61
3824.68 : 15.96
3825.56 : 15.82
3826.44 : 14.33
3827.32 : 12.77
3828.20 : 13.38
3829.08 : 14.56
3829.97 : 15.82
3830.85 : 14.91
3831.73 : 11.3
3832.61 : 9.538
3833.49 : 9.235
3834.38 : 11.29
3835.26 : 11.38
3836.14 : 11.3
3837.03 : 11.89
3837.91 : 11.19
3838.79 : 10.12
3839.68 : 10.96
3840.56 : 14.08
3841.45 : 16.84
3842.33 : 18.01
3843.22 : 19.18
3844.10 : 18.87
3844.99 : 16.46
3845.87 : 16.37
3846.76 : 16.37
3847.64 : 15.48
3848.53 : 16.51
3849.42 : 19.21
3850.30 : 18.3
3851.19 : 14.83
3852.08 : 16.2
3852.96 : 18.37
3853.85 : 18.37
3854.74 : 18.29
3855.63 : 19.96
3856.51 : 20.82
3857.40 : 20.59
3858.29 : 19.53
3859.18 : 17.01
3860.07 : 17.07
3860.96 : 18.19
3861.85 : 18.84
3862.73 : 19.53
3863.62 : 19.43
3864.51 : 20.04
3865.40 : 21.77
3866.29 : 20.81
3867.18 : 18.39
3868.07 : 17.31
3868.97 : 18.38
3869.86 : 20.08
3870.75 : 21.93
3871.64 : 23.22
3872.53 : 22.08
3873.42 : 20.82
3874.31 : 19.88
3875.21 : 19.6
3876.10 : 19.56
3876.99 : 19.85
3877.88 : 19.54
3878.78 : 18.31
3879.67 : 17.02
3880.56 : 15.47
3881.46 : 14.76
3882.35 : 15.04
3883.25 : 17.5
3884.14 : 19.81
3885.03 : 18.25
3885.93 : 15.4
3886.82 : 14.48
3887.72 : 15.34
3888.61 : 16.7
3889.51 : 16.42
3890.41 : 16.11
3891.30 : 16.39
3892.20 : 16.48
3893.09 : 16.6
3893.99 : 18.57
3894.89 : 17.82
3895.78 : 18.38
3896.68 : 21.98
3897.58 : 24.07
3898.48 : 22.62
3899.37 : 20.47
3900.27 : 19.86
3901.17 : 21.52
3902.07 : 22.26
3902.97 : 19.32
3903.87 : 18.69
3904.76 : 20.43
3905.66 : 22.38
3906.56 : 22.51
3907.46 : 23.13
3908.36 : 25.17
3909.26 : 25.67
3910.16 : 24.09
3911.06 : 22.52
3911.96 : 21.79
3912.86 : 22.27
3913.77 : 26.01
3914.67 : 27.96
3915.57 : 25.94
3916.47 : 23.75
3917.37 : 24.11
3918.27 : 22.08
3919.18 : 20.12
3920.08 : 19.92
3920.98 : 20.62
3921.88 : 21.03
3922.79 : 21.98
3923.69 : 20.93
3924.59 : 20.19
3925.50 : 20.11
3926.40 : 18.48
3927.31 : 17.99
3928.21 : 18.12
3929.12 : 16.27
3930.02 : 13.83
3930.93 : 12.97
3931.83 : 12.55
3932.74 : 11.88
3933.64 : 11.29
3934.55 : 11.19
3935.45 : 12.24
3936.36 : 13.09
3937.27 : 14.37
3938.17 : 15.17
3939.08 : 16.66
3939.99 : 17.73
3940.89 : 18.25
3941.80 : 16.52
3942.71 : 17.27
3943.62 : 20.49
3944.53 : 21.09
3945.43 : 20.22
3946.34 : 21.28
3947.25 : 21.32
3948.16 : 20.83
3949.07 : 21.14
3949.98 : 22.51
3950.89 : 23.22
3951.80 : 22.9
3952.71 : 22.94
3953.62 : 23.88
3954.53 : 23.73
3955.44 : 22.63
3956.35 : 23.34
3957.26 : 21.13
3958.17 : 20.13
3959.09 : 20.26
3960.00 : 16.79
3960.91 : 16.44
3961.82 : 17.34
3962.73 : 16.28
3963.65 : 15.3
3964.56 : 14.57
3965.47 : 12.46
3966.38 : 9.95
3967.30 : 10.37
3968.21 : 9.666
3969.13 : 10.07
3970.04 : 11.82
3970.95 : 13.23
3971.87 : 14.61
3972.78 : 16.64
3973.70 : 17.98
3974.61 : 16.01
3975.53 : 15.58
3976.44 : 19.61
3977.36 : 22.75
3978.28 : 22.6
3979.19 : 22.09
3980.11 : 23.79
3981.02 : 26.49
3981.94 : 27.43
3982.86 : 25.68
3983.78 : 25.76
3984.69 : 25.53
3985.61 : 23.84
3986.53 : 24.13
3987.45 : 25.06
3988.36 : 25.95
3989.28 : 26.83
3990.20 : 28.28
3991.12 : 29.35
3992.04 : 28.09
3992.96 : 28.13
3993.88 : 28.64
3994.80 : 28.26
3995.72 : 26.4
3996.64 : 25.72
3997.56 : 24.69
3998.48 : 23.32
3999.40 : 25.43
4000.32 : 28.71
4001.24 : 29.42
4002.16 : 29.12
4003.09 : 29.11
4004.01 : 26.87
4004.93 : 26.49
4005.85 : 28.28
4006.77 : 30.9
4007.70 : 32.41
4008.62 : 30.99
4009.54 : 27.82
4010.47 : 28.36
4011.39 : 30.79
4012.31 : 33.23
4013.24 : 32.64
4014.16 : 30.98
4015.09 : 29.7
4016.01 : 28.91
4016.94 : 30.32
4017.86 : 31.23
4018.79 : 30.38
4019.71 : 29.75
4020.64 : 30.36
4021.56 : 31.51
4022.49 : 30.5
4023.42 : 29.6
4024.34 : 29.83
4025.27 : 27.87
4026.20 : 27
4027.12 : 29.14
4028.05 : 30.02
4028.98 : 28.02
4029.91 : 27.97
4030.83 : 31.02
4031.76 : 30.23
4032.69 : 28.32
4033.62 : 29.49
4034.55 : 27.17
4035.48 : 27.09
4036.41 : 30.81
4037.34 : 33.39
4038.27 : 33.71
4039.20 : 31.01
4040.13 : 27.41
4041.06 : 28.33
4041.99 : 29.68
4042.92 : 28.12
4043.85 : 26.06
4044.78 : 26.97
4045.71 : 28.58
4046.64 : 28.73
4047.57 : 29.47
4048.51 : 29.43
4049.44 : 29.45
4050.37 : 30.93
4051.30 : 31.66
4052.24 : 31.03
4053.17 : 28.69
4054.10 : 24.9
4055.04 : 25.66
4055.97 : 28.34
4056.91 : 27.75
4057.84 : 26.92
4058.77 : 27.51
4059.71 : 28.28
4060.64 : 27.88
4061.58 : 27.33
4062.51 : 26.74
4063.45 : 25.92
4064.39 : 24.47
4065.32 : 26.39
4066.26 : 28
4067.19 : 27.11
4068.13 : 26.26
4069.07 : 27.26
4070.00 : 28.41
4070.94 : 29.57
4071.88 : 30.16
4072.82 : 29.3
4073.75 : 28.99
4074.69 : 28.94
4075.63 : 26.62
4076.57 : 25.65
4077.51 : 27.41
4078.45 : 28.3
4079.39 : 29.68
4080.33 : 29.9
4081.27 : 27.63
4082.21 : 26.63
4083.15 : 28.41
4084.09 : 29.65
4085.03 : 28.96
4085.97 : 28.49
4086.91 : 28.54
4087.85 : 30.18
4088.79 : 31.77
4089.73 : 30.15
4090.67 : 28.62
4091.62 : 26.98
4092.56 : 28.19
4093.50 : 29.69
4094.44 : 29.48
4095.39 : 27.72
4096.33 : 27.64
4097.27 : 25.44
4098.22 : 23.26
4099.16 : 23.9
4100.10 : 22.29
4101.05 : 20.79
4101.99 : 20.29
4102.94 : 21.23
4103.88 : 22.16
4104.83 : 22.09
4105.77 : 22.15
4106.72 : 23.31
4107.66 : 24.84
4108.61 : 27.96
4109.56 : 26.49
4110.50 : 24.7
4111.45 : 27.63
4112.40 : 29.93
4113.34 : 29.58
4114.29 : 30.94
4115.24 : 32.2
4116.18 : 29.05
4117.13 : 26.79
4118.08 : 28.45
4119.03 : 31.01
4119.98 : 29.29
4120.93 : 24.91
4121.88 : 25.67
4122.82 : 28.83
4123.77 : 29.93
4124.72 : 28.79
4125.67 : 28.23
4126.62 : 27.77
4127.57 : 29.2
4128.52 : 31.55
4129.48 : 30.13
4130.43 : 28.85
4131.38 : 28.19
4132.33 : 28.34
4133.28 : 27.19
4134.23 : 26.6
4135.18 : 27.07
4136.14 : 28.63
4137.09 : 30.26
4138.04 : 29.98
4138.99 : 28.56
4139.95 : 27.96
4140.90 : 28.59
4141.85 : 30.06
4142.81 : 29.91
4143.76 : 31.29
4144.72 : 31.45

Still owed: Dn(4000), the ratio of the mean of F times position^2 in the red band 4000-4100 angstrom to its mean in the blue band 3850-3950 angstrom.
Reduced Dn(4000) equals 1.6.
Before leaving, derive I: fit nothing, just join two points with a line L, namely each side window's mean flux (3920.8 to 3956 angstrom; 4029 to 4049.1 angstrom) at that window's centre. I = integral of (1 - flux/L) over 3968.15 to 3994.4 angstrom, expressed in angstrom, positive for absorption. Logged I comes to 1.2 angstrom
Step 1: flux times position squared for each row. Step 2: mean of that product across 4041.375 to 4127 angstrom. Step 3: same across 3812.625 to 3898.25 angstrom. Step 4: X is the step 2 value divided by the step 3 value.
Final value 1.80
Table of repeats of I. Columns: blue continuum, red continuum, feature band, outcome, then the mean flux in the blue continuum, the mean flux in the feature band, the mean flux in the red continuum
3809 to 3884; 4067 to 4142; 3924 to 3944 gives 4.81 angstrom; 17.3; 15.8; 27.7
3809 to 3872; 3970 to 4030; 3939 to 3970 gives 6.99 angstrom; 17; 18.4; 26.6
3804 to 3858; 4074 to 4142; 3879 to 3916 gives -1.14 angstrom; 16.6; 19.9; 27.6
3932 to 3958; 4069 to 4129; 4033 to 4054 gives -4.28 angstrom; 18.8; 29.3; 27.5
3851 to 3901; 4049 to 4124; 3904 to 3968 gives 5.45 angstrom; 18.7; 19.3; 27.4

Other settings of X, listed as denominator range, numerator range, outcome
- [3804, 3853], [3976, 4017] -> 1.82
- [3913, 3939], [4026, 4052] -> 1.69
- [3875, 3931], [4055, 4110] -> 1.49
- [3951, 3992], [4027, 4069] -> 1.47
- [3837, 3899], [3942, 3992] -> 1.19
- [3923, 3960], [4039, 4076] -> 1.61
